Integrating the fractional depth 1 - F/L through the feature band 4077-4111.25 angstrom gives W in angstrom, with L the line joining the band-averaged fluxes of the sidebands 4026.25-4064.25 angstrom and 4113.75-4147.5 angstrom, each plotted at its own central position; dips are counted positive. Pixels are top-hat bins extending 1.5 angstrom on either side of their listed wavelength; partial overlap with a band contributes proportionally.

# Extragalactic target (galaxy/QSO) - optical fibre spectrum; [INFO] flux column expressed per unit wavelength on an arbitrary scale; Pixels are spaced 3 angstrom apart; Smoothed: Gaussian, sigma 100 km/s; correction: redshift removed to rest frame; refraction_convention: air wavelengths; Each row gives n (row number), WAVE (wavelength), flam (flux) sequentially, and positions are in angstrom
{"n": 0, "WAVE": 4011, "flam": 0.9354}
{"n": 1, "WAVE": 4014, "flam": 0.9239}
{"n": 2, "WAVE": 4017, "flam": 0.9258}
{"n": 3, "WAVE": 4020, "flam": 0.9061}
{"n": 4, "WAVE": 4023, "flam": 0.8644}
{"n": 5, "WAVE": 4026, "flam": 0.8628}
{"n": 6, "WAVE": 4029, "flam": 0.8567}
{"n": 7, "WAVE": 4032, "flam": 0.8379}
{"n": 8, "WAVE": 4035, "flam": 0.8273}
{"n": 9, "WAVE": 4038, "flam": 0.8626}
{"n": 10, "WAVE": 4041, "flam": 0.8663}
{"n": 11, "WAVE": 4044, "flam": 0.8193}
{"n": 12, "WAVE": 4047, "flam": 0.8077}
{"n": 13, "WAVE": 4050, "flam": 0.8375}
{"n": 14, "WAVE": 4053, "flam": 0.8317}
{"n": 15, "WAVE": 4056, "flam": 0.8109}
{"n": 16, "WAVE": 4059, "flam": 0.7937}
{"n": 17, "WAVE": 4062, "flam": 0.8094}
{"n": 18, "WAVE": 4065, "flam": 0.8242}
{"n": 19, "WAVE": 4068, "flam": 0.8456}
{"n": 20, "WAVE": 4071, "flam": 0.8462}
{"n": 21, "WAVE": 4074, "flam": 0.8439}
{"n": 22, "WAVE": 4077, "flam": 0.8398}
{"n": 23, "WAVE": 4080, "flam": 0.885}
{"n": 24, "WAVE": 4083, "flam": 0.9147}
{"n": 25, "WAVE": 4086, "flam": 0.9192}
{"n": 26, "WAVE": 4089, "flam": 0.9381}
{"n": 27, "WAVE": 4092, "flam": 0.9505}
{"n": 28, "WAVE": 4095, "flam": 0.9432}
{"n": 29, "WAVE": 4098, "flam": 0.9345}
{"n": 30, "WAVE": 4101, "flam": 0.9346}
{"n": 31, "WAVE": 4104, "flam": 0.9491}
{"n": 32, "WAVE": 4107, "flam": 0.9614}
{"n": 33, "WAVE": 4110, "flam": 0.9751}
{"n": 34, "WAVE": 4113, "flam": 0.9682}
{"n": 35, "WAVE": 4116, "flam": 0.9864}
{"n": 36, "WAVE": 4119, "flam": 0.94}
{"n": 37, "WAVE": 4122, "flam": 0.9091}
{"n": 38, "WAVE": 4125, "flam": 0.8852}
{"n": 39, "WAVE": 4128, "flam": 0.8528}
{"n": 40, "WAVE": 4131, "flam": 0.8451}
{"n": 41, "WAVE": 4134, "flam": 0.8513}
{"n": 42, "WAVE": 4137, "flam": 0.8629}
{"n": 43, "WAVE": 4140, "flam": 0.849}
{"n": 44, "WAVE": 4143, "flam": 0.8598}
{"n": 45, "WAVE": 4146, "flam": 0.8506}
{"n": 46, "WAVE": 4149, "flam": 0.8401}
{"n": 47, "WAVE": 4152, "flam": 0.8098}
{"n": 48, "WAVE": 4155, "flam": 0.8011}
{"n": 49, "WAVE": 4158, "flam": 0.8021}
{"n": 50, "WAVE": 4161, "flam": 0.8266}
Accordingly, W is -2.8 angstrom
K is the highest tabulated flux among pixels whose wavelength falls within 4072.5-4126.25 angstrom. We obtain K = 0.9864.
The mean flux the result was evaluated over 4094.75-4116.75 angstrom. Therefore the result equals 0.956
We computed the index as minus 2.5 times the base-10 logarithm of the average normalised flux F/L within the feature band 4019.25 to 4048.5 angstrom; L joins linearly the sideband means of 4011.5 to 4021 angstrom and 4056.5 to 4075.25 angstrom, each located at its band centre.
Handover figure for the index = 0.05 mag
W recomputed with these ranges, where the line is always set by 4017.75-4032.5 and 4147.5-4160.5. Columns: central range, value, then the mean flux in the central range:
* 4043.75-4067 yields 1.1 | 0.817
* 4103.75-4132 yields -3.3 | 0.928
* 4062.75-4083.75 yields -0.1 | 0.853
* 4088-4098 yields -1.2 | 0.943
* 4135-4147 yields -0.5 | 0.856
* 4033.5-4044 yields 0.2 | 0.847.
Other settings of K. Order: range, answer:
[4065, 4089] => 0.9381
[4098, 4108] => 0.9614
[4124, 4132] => 0.8852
